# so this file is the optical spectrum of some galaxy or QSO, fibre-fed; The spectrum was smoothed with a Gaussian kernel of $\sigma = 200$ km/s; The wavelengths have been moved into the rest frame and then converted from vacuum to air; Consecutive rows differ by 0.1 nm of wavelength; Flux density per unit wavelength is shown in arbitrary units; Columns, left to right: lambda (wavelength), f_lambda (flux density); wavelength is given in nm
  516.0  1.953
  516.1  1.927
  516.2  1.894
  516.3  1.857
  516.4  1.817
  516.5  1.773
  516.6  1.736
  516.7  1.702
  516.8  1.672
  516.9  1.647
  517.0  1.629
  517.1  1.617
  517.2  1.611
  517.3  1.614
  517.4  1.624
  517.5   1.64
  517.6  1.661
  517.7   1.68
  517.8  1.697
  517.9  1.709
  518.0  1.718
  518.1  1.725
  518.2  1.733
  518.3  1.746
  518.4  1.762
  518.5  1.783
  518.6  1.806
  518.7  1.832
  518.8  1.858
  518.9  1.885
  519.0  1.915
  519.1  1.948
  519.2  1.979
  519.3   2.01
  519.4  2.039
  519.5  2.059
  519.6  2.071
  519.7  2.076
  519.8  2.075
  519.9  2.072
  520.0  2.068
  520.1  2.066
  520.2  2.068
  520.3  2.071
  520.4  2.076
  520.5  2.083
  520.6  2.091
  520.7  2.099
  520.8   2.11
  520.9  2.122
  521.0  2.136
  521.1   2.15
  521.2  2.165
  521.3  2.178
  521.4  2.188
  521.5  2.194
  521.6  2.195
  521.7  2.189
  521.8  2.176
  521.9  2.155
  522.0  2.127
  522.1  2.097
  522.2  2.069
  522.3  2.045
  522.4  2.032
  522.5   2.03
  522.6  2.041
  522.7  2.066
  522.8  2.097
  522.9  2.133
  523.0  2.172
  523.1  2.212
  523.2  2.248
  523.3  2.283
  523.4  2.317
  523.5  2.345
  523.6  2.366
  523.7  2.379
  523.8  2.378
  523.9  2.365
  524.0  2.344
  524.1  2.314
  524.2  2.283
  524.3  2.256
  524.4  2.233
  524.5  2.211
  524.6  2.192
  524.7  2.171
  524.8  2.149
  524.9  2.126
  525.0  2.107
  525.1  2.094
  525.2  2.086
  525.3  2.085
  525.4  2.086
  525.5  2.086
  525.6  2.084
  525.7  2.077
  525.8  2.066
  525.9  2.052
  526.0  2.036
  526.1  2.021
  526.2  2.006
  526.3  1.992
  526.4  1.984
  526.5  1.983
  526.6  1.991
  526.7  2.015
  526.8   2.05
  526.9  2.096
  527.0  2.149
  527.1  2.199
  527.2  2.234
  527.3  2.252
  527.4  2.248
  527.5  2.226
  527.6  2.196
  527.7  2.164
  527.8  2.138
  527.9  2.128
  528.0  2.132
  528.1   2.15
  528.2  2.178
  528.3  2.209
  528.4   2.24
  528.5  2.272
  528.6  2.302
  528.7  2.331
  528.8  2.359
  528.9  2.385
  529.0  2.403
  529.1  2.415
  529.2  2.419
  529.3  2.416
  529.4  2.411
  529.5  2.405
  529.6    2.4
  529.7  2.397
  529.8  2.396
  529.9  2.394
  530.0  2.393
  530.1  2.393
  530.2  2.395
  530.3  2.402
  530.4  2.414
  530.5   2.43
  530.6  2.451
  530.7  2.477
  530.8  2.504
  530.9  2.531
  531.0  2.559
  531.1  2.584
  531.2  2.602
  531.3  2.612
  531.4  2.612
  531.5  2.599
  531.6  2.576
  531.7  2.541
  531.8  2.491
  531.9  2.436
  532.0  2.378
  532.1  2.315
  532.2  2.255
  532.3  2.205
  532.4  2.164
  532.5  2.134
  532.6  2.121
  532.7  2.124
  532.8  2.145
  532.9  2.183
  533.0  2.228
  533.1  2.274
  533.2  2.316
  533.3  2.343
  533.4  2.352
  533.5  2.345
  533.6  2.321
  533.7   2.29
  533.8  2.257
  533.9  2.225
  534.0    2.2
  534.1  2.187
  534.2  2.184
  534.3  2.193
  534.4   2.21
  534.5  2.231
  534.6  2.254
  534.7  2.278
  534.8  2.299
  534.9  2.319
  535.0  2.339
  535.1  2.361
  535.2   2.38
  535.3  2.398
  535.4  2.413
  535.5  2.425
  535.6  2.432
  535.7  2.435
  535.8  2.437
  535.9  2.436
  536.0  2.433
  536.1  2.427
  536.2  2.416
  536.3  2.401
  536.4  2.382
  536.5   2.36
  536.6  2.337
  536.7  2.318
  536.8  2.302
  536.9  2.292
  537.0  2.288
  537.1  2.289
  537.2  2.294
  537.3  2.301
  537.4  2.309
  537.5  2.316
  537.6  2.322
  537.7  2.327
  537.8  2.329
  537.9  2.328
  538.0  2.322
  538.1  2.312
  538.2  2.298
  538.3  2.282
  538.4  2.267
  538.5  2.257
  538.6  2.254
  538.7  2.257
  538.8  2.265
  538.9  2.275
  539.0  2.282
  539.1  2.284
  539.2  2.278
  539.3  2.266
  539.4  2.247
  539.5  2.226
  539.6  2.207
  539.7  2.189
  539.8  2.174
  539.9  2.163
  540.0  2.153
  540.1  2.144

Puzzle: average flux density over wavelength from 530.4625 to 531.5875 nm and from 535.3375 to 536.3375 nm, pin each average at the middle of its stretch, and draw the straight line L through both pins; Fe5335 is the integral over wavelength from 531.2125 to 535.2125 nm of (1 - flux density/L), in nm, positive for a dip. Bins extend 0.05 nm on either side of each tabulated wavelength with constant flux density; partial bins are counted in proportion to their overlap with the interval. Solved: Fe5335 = 0.29 nm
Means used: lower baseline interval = 2.54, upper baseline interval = 2.43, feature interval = 2.31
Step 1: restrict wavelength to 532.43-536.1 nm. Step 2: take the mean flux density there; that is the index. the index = 2.29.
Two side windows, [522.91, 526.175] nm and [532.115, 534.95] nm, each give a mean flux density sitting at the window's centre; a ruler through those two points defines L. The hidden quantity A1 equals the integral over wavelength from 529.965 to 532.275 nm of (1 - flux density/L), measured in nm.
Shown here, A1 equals -0.26 nm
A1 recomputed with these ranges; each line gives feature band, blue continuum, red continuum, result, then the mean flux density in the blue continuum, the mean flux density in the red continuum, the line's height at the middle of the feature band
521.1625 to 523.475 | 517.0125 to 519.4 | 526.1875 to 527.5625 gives -0.27 nm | 1.77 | 2.11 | 1.93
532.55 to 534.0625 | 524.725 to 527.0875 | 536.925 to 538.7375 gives -0.03 nm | 2.07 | 2.3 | 2.21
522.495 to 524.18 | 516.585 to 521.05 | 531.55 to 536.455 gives -0.20 nm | 1.87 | 2.32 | 2.01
